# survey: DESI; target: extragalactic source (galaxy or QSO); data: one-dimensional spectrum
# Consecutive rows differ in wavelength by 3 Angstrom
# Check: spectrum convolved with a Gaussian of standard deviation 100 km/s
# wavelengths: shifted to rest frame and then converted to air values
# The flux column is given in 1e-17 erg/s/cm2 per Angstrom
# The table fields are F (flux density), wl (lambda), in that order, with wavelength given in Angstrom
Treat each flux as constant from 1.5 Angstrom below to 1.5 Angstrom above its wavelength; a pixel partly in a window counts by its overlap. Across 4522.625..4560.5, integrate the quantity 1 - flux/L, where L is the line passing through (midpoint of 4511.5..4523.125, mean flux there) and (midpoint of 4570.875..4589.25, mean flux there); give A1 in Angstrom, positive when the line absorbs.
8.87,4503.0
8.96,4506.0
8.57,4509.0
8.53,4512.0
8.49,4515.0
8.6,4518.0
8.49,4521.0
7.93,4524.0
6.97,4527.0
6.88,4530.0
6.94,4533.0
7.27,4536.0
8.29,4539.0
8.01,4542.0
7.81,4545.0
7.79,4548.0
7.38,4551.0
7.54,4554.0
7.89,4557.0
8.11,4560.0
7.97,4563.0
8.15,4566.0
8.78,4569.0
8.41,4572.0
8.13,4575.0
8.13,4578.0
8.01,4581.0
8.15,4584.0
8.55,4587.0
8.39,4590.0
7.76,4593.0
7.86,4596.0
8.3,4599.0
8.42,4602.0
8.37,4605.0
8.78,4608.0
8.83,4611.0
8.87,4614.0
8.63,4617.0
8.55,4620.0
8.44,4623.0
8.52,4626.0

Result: 3.6 Angstrom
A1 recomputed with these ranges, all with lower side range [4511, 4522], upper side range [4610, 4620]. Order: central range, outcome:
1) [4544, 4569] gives 2.1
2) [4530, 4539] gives 1.4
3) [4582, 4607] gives 1.3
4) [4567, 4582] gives 0.6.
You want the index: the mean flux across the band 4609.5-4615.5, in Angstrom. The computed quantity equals 8.85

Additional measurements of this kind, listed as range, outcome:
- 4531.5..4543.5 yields 7.63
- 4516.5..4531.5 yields 7.77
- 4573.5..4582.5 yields 8.09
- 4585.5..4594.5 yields 8.23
